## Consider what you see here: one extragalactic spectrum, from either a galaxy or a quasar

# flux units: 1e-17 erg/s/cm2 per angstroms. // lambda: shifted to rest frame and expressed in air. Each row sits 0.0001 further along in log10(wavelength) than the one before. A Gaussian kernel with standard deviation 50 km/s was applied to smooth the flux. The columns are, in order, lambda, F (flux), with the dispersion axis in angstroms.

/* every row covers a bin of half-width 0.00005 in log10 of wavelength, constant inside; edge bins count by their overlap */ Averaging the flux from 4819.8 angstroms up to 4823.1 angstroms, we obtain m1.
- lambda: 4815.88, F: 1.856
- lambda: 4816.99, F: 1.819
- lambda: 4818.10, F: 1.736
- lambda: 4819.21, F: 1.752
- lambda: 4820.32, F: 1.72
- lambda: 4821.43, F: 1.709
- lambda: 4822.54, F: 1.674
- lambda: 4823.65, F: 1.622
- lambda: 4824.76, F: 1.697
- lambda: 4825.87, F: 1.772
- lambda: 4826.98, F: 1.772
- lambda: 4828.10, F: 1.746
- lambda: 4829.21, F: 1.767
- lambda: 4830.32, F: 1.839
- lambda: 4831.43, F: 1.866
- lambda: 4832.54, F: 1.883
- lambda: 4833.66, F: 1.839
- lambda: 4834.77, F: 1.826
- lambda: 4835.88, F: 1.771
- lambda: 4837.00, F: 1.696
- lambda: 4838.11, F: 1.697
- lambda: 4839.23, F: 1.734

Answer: 1.7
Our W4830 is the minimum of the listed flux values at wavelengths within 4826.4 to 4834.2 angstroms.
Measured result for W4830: 1.746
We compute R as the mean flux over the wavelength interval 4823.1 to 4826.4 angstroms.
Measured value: 1.7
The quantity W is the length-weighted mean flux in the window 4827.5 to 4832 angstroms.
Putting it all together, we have 1.8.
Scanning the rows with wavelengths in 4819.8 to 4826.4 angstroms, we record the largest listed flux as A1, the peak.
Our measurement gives 1.772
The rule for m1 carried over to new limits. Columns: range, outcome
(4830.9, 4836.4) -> 1.84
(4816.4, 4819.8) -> 1.77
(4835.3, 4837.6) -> 1.73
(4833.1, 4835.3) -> 1.83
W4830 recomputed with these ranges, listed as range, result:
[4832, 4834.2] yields 1.839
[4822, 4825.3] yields 1.622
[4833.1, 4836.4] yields 1.771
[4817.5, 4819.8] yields 1.736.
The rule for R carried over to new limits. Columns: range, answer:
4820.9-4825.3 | 1.68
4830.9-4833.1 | 1.87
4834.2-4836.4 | 1.8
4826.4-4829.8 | 1.76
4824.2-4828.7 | 1.75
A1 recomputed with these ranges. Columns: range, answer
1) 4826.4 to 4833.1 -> 1.883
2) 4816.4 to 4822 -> 1.819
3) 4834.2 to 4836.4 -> 1.826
